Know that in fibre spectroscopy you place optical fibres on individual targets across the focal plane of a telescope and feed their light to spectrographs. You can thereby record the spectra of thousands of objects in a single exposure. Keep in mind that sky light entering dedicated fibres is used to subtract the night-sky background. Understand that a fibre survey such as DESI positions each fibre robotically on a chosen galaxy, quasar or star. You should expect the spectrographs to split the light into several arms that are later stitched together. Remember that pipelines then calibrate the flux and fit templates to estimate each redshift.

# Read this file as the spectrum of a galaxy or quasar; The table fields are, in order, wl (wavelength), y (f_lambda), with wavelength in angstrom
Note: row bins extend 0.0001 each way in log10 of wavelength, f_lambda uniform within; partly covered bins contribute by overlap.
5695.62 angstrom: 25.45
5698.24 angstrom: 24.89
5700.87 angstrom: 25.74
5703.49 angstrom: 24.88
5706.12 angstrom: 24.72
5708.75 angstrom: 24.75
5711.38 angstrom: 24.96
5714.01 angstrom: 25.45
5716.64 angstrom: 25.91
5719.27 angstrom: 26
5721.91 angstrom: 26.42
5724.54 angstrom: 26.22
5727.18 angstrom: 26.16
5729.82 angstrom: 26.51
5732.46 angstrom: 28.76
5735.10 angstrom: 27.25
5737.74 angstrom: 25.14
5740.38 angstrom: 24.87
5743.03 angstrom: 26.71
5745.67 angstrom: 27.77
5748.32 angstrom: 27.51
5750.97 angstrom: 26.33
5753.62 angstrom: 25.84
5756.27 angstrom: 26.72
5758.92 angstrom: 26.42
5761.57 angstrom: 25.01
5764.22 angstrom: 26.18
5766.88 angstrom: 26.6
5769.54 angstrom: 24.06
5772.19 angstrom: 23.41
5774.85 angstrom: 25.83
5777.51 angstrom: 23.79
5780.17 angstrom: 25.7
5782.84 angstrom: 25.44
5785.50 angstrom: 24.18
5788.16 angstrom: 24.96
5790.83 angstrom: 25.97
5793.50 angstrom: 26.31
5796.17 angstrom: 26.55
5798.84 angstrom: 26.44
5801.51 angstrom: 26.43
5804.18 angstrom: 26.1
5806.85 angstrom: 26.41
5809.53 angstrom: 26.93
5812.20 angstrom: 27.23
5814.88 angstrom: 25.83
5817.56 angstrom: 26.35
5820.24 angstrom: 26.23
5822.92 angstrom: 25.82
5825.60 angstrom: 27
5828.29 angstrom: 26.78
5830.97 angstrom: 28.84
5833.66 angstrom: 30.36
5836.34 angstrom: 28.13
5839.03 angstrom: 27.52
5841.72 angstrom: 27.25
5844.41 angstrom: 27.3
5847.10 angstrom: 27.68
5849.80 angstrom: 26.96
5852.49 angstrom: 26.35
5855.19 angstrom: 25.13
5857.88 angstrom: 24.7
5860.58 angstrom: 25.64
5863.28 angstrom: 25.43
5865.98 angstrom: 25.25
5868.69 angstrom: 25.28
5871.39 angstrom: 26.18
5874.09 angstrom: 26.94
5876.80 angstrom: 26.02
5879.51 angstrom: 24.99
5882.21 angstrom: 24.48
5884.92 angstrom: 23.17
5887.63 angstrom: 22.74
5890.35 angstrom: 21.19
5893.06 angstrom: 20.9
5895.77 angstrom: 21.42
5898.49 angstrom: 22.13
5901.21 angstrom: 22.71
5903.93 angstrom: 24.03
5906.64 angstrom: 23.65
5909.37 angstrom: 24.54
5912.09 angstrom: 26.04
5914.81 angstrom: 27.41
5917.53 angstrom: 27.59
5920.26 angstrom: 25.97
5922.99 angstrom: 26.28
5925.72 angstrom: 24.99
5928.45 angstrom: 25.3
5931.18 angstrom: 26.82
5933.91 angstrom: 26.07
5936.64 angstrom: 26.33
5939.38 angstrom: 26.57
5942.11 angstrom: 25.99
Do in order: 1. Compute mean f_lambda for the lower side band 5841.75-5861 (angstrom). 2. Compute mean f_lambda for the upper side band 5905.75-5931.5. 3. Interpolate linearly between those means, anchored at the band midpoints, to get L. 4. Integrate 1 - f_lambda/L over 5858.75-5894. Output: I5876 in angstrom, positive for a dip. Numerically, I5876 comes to 2.2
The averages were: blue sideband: 26.4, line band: 24.5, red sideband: 25.9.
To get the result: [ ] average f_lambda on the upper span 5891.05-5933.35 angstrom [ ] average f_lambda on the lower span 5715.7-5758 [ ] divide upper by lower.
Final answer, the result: 0.93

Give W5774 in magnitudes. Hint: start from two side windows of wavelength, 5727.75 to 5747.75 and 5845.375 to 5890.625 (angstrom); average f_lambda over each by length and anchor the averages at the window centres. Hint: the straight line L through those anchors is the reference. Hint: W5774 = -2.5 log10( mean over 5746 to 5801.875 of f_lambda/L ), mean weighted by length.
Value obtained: 0.025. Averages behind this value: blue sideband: 26.7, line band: 25.7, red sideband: 25.3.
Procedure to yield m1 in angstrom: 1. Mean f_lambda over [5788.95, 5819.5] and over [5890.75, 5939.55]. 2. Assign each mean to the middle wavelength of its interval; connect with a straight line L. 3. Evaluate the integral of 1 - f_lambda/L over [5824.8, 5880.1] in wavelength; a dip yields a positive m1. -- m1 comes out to -2.1 angstrom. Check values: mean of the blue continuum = 26.4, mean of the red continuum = 24.8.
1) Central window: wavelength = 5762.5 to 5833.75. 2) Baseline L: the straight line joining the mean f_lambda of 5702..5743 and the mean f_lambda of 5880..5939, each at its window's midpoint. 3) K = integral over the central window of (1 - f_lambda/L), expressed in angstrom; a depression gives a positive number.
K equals -2.1 angstrom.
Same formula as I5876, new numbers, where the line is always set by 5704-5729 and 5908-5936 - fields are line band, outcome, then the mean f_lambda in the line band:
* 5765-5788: 0.8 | 24.9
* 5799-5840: -1.9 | 27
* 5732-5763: -0.9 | 26.5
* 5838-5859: -0.6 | 26.6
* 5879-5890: 1.1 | 23.5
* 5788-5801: -0.2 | 26.2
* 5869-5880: 0.0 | 26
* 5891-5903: 1.9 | 21.8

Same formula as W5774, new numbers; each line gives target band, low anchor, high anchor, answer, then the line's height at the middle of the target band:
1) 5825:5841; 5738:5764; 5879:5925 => -0.12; 25.1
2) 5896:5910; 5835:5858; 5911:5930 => 0.14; 26.4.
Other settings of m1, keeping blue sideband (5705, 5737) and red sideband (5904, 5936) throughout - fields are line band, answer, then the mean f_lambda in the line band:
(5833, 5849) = -1.2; 27.9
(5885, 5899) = 2.2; 21.8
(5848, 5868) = 0.2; 25.7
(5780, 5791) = 0.4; 25.1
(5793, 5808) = -0.2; 26.4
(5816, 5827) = -0.2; 26.3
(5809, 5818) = -0.2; 26.6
